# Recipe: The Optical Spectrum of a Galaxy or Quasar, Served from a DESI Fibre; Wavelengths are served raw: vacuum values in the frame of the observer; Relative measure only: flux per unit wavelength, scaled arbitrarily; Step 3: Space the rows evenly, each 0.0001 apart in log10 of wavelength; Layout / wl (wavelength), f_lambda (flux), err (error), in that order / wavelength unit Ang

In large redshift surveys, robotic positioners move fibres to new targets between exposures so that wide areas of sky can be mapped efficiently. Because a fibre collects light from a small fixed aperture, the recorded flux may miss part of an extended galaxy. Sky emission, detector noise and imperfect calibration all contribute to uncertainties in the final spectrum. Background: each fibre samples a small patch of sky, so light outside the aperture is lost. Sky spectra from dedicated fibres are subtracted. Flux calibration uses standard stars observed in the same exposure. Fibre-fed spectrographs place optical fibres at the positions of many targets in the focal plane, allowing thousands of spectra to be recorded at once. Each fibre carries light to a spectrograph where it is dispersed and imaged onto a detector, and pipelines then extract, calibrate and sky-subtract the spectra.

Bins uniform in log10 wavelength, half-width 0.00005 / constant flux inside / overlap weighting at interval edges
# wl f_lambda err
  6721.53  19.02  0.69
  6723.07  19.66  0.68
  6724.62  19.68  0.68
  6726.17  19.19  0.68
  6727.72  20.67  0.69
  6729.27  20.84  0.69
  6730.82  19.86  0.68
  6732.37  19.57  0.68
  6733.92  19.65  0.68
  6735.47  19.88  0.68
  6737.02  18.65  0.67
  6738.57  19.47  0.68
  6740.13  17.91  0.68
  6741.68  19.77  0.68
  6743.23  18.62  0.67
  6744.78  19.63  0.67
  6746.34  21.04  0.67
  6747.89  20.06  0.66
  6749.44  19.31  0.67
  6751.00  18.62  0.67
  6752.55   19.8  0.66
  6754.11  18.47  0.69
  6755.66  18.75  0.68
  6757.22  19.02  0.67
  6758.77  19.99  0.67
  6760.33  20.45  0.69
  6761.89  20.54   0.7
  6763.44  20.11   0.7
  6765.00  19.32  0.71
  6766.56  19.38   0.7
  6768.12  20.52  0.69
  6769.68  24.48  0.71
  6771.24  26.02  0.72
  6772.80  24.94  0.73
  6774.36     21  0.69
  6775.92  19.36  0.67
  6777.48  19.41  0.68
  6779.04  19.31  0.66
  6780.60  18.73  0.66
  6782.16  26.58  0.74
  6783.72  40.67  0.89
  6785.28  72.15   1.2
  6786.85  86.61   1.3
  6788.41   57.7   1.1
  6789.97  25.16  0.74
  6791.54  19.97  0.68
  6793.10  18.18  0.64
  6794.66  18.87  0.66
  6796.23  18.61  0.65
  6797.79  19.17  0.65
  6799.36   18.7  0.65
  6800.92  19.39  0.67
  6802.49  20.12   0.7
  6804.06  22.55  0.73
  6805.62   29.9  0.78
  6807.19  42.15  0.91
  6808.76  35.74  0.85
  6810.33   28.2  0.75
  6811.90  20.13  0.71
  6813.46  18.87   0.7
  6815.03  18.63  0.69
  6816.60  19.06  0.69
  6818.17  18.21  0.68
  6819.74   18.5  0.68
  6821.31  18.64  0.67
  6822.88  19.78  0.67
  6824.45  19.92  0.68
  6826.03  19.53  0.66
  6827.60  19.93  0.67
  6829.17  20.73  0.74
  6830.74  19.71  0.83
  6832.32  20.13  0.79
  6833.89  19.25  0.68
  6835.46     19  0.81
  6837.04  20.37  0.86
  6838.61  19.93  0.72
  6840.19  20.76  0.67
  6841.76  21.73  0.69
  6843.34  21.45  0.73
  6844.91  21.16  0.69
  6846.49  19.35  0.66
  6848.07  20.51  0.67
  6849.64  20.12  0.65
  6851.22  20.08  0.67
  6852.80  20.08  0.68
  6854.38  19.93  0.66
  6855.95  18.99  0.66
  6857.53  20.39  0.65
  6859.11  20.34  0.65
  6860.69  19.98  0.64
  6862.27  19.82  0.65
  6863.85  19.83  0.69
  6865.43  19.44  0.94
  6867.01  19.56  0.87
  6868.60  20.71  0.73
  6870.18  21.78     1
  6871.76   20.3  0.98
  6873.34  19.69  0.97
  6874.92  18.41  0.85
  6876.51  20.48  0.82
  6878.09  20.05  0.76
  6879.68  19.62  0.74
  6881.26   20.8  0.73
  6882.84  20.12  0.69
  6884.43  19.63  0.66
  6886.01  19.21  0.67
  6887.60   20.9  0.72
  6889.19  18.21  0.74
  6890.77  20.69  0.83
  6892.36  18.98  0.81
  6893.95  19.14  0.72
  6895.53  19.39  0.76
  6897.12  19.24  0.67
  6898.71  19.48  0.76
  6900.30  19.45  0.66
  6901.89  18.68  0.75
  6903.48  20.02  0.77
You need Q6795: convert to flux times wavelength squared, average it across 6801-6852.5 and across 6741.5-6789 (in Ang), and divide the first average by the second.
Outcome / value 0.84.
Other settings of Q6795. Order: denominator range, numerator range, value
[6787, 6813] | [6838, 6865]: 0.75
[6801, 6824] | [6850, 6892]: 0.87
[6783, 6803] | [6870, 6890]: 0.61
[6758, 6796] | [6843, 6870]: 0.73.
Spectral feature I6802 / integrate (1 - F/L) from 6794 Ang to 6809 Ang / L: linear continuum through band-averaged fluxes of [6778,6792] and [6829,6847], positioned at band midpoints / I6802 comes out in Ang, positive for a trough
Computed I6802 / 4.3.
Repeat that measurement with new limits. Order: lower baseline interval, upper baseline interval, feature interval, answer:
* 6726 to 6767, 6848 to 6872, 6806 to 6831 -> -3.3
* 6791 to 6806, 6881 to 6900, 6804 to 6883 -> -4.2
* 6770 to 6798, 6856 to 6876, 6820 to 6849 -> 4.8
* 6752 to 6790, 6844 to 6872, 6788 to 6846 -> 4.2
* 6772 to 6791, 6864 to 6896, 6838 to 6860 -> 4.0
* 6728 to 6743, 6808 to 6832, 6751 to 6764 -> 0.2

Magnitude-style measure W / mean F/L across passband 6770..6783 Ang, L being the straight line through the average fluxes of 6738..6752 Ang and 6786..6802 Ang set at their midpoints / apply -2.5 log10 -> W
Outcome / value 0.188 mag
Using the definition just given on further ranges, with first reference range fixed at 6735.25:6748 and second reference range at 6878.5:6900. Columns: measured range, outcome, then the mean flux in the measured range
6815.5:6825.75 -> 0.029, 19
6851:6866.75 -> -0.015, 19.9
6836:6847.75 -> -0.057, 20.6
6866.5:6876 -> -0.026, 20.1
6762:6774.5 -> -0.131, 21.9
